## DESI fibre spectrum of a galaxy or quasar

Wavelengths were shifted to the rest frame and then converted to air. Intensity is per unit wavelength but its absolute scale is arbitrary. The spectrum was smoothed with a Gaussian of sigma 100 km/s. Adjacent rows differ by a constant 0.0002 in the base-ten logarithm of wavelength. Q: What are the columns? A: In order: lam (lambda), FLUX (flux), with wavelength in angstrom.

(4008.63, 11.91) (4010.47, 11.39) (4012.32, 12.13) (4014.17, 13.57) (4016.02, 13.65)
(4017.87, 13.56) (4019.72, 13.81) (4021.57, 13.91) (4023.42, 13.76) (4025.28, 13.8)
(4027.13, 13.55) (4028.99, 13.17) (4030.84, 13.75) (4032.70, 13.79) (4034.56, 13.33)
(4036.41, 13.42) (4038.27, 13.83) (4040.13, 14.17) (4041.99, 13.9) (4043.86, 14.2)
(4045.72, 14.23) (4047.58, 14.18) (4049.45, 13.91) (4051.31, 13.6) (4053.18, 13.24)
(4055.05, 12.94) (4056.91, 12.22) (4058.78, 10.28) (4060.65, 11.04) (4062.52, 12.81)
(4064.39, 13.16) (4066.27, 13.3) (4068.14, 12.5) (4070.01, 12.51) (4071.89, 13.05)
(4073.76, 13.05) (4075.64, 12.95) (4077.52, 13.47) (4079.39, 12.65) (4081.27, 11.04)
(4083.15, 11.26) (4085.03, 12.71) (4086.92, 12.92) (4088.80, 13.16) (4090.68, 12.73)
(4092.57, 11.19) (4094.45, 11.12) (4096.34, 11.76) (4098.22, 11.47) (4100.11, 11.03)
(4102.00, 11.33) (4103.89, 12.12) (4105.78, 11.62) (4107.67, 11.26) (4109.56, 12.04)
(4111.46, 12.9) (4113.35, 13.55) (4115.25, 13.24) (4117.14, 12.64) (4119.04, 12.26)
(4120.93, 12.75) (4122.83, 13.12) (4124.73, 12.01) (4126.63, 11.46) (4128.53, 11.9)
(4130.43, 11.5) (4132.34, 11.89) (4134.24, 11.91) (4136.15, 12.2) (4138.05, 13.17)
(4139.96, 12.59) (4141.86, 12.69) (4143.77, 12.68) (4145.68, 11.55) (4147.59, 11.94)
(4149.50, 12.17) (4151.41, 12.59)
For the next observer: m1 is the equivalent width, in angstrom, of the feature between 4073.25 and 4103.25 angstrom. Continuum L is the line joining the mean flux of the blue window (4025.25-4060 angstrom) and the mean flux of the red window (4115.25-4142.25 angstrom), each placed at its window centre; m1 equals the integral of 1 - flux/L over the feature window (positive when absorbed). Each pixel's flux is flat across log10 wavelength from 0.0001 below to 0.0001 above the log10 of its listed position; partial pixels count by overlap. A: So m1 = 1.7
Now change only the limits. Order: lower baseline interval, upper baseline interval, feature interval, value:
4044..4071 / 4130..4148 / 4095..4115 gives 0.9 angstrom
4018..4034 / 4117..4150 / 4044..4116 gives 2.7 angstrom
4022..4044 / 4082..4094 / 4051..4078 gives 0.5 angstrom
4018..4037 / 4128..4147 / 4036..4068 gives 0.3 angstrom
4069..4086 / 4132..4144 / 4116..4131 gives 0.3 angstrom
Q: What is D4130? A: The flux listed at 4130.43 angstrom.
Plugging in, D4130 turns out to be 11.5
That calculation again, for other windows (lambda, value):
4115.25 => 13.24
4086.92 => 12.92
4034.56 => 13.33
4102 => 11.33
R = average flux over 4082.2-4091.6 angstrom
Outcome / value 12.6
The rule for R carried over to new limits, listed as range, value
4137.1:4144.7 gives 12.8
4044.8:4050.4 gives 14.1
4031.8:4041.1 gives 13.7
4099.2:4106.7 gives 11.5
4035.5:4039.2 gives 13.6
